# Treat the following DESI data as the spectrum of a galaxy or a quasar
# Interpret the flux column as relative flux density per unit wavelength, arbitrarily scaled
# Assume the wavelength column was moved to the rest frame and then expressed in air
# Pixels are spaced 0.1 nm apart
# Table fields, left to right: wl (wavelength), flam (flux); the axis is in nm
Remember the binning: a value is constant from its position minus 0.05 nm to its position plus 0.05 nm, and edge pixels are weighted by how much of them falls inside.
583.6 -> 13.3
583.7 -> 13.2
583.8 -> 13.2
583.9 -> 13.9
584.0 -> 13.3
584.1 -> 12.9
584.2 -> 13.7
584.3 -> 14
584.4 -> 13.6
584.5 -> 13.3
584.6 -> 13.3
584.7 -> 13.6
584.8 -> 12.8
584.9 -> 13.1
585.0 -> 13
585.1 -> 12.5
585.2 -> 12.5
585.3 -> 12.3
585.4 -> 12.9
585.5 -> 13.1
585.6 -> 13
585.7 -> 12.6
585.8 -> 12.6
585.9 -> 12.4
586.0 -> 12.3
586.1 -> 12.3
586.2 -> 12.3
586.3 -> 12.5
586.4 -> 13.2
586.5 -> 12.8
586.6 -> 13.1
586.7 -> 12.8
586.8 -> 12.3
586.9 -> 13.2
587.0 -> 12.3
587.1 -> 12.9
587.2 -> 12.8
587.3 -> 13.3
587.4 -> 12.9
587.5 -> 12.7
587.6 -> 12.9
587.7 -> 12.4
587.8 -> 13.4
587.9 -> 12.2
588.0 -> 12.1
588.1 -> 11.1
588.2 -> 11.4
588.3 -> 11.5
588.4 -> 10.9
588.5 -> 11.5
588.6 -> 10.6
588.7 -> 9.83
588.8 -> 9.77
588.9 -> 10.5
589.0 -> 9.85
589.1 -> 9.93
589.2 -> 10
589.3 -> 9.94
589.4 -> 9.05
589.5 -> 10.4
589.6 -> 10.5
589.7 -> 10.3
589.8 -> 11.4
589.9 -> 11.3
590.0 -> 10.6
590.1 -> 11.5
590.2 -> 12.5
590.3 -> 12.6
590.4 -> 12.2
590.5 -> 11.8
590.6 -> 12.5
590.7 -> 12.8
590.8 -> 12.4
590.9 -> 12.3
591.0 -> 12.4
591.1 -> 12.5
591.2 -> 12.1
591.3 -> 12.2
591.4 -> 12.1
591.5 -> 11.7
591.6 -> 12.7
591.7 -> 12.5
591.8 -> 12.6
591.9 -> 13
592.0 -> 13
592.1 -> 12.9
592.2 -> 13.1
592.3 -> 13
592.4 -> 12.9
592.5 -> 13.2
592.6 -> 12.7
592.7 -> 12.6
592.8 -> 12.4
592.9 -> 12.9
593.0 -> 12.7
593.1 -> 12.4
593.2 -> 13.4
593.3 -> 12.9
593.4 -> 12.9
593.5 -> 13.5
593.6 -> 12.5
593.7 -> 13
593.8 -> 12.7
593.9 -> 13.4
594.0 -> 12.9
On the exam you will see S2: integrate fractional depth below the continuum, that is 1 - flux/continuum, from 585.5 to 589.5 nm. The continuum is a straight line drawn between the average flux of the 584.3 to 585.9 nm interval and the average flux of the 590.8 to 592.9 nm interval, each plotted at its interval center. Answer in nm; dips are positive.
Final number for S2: 0.301 nm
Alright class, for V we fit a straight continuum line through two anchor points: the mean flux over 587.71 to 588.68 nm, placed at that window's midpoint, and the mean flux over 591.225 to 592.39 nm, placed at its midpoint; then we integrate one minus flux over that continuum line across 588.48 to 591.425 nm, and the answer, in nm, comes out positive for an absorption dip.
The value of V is 0.21 nm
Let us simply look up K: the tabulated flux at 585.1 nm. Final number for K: 12.5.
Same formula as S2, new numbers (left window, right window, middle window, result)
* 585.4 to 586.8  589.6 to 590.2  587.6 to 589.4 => 0.11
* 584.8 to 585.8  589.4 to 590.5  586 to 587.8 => -0.08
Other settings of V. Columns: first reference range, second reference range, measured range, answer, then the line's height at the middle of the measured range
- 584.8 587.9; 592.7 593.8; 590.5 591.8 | 0.048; 12.8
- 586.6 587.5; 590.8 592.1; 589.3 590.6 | 0.143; 12.6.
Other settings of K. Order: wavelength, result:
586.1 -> 12.3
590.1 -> 11.5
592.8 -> 12.4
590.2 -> 12.5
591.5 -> 11.7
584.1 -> 12.9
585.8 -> 12.6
